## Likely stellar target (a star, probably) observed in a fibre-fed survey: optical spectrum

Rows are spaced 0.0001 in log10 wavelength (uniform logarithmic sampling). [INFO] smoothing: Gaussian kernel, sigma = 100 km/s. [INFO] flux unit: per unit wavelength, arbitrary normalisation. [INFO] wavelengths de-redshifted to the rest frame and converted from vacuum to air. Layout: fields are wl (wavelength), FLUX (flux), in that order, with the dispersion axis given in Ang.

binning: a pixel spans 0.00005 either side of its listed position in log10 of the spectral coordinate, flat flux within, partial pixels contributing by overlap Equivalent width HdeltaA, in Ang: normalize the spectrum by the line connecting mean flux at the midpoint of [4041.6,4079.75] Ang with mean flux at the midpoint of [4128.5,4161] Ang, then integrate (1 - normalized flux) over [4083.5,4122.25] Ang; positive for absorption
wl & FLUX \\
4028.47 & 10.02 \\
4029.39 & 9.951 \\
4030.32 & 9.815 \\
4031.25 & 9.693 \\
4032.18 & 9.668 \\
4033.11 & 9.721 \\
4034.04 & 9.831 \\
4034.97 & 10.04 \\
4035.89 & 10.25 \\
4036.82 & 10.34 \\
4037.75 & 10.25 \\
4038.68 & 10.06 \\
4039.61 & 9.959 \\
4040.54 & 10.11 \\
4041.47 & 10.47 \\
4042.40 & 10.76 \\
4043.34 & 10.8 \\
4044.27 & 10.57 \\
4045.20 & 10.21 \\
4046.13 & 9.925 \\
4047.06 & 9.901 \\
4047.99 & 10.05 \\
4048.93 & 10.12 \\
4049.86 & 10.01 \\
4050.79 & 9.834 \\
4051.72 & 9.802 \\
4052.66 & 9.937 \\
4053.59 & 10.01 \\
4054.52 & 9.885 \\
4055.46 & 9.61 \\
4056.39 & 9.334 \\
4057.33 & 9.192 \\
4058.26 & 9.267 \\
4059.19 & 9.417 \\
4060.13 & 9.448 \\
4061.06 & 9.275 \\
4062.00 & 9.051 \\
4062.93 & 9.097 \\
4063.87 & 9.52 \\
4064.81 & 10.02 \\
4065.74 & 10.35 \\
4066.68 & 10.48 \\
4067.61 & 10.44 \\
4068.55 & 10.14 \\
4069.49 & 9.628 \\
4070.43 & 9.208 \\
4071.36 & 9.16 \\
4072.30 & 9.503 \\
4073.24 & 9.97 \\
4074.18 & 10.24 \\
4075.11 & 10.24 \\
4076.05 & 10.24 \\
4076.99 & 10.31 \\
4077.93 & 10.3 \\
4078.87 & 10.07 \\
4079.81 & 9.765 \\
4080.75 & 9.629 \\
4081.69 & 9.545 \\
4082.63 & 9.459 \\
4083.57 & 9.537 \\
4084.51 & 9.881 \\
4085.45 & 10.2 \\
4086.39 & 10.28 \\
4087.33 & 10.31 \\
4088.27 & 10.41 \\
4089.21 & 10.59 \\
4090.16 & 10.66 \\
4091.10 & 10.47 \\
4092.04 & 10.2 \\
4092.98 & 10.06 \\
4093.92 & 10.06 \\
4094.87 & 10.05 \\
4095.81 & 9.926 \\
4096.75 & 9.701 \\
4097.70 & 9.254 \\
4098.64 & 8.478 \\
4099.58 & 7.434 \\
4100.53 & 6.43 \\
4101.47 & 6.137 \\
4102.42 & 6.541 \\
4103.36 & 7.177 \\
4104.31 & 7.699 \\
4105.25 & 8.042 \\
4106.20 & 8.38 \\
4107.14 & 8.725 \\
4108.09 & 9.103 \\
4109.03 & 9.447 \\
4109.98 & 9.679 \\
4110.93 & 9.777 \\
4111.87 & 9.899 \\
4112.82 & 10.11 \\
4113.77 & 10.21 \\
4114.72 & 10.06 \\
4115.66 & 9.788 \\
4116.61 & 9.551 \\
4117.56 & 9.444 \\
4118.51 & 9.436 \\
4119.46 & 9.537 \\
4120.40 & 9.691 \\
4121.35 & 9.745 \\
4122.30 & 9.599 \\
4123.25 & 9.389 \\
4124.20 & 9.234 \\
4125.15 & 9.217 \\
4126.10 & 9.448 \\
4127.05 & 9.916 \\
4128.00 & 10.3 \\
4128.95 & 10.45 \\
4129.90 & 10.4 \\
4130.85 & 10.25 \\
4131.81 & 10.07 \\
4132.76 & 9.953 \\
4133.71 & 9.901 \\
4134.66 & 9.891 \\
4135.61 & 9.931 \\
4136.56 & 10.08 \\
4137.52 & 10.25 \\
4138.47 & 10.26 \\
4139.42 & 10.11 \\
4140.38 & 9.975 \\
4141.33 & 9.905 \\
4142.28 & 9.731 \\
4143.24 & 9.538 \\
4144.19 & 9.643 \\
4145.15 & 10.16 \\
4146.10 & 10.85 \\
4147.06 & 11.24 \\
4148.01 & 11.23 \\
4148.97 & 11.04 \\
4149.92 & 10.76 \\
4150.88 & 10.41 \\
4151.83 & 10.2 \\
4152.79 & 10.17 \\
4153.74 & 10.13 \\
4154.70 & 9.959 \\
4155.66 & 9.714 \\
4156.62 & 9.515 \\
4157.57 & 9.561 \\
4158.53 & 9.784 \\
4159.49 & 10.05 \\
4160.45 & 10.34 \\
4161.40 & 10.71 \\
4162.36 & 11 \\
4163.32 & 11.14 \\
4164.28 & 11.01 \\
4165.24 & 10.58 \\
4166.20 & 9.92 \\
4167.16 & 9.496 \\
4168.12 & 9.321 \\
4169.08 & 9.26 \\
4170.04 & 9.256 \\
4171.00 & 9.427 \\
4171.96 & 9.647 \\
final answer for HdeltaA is 2.7 Ang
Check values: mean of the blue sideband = 9.89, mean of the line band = 9.32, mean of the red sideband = 10.2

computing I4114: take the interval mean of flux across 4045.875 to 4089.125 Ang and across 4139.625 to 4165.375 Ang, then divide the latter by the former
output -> 1.0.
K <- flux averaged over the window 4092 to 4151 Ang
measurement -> 9.56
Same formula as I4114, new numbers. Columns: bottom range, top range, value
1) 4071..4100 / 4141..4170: 1.03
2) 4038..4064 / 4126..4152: 1.04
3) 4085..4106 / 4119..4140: 1.09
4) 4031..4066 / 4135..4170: 1.03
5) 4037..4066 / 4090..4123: 0.93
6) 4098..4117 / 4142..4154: 1.21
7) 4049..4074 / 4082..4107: 0.94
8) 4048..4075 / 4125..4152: 1.05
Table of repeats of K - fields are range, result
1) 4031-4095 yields 9.95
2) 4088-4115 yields 9.11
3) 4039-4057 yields 10.1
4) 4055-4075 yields 9.65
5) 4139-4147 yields 10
